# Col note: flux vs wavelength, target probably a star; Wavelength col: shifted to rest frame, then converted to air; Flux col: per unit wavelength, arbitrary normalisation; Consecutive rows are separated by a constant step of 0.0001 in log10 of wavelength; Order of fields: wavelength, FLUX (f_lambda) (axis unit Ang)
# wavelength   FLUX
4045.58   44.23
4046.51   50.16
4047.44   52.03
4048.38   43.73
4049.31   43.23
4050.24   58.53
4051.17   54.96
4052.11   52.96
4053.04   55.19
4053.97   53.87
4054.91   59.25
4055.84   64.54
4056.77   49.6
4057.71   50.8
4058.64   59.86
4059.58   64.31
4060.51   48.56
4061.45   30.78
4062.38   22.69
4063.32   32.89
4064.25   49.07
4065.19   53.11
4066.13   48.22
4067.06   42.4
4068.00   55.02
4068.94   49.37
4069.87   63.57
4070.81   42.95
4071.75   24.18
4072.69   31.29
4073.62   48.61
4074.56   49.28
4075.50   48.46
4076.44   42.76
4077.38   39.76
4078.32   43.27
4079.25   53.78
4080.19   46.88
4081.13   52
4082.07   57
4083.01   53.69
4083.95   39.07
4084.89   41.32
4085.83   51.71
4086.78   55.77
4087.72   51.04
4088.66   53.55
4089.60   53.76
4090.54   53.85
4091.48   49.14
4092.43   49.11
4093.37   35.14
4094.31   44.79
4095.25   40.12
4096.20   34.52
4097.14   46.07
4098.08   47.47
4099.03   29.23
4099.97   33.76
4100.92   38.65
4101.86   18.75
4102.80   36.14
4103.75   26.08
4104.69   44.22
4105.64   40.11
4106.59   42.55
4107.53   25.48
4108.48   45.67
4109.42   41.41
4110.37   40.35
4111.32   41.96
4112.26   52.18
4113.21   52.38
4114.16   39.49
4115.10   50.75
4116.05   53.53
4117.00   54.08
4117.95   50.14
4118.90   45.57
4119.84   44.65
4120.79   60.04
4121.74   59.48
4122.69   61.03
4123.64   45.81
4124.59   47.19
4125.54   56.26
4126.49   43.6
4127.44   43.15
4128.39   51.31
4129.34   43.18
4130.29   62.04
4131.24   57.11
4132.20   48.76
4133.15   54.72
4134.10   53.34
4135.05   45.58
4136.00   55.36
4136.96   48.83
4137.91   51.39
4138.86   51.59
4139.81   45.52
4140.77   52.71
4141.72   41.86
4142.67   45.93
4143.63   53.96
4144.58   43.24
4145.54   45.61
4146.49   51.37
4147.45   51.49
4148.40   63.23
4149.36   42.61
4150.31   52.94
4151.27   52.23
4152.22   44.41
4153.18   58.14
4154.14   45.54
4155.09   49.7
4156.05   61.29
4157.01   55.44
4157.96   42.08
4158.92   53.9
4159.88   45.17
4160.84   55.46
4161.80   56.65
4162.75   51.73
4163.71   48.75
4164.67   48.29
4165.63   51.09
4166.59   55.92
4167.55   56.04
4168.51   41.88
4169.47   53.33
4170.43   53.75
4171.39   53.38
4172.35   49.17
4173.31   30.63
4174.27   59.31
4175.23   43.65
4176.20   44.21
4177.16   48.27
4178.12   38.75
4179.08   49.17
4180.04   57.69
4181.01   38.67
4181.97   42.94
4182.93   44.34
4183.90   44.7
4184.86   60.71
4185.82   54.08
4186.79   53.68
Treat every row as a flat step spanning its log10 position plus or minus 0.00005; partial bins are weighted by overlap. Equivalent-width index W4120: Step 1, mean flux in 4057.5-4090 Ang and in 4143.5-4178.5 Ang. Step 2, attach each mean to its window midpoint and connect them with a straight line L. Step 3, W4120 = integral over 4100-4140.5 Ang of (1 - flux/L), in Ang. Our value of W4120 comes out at 1.6 Ang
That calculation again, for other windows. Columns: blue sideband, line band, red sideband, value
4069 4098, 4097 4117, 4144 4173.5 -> 3.1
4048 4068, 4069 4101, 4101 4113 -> -1.7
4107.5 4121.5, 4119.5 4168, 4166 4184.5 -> -3.6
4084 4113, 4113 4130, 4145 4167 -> -1.6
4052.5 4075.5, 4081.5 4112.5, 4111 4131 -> 4.1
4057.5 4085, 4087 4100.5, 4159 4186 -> 0.7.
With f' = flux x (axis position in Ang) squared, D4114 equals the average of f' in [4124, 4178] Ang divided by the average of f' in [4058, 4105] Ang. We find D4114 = 1.16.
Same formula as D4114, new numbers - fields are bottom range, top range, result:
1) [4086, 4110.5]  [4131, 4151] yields 1.24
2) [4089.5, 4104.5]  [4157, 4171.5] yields 1.34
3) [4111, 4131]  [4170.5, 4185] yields 0.95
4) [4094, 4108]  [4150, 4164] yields 1.46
